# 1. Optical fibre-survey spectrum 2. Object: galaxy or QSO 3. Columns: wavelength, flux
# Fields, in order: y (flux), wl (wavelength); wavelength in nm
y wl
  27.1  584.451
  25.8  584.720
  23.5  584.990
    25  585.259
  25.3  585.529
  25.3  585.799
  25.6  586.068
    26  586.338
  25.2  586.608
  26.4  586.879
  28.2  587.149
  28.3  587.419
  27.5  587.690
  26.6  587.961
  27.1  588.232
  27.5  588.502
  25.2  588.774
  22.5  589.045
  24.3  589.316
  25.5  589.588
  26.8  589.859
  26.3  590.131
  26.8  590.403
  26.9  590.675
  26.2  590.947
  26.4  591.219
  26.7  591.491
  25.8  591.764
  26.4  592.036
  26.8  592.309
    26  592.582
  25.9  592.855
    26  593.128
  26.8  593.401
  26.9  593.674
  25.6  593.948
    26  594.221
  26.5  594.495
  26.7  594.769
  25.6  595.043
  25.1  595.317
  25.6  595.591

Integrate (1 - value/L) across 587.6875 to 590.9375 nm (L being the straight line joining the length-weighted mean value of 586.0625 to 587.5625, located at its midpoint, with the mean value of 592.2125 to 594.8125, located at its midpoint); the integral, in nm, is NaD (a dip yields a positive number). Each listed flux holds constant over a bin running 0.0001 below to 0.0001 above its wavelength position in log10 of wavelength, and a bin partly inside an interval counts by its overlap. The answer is 0.064 nm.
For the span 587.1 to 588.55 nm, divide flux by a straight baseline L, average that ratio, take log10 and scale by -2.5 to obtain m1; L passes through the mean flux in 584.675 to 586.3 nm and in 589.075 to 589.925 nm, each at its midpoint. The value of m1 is -0.10 mag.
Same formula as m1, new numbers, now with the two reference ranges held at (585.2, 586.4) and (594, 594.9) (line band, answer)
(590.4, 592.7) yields -0.02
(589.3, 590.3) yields 0.00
